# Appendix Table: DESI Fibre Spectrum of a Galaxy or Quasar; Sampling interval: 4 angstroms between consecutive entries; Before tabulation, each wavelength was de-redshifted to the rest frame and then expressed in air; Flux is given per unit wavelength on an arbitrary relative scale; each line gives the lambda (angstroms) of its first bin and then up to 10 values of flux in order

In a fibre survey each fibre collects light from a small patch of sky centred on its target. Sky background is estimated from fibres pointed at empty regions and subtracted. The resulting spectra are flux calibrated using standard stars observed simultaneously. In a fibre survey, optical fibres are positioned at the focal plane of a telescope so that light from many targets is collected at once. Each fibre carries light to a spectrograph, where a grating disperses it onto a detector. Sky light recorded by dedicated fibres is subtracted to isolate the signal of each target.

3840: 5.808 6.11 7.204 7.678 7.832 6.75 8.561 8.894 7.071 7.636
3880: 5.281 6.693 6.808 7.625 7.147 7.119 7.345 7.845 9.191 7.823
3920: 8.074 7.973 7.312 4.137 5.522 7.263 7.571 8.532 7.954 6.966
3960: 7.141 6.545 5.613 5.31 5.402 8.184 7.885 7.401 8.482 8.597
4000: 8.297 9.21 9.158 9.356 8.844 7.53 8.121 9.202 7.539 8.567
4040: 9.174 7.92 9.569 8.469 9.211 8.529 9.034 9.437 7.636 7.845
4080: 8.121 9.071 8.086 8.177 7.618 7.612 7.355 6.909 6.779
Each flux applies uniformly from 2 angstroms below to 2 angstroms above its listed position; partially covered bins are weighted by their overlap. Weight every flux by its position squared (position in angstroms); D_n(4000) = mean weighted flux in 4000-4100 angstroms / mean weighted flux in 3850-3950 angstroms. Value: 1.3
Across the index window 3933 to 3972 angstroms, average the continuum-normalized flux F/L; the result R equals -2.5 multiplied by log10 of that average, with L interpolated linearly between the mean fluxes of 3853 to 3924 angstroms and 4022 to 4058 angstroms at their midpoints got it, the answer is 0.17 mag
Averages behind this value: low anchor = 7.53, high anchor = 8.64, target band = 6.85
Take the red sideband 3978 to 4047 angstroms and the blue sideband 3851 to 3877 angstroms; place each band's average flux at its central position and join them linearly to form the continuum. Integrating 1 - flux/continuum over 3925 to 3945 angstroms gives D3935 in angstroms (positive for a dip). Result 4.3 angstroms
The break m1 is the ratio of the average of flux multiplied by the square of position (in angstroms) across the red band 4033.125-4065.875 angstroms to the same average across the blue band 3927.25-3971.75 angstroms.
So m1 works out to 1.4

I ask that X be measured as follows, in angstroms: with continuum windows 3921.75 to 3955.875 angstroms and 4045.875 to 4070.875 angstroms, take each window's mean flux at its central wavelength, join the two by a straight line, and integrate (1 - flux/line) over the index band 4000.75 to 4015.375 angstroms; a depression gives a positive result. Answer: -1.7 angstroms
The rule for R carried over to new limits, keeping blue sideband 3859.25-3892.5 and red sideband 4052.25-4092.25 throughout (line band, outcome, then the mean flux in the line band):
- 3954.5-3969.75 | 0.19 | 6.57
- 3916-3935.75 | 0.11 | 6.85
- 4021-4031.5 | -0.02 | 8.39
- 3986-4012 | -0.07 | 8.59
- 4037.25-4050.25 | -0.07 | 8.86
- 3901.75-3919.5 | -0.08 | 8.04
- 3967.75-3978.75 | 0.37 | 5.6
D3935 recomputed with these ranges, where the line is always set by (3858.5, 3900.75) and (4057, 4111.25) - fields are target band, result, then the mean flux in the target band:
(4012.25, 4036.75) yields -1.6 angstroms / 8.36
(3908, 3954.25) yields 0.3 angstroms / 7.41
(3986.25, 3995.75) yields -0.4 angstroms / 8.08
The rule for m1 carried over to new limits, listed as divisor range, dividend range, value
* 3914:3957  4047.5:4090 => 1.28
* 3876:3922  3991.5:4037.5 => 1.23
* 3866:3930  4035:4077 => 1.26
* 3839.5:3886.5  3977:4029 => 1.26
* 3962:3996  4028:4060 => 1.29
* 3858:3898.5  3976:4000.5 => 1.15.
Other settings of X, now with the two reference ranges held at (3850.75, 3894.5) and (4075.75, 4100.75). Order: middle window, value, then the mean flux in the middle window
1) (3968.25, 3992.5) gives 2.6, 6.92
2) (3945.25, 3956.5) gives -0.4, 7.91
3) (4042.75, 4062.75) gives -2.0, 8.78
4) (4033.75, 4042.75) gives -0.9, 8.75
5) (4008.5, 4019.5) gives -1.5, 8.89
